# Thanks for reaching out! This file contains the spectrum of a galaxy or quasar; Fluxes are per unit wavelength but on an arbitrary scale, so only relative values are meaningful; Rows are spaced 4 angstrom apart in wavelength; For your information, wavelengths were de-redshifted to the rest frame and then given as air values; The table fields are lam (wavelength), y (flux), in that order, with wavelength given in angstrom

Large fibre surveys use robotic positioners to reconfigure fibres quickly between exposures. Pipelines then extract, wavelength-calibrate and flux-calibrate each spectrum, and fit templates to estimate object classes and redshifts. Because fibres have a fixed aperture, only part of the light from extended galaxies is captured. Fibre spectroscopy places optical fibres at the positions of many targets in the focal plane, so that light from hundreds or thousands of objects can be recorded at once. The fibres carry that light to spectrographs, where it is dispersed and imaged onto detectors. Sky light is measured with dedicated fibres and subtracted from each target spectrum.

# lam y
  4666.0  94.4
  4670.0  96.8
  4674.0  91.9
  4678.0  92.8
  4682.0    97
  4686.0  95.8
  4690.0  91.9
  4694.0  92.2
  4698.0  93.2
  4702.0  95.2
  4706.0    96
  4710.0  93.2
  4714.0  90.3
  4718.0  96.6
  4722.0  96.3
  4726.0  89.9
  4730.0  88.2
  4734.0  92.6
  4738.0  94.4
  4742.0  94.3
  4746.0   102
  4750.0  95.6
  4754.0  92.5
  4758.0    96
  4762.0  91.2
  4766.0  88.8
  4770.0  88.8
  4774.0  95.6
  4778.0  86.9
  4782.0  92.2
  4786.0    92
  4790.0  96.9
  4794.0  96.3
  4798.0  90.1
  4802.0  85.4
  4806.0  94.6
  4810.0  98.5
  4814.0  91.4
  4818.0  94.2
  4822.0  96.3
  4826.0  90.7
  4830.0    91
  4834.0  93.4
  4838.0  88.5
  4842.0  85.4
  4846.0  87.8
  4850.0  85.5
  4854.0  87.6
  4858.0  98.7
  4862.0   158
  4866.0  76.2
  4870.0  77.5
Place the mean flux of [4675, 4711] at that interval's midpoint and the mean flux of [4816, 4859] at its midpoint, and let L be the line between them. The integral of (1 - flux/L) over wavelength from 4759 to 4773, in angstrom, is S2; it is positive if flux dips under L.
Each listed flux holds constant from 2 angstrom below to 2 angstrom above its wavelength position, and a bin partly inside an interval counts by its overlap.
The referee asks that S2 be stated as 0.28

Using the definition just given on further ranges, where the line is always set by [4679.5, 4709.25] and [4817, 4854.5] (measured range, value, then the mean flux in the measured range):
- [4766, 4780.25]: 0.3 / 90.2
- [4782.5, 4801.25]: -0.4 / 93.1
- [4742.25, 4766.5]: -0.6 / 94.7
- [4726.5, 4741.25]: 0.2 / 91.8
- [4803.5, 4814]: -0.5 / 95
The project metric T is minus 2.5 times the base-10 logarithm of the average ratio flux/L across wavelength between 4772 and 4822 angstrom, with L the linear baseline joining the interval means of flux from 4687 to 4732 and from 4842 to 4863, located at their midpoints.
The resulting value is 0.04 mag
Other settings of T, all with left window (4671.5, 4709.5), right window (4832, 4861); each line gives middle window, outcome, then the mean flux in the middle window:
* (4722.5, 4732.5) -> 0.04 mag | 90.3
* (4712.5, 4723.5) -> -0.01 mag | 94.5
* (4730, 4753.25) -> -0.02 mag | 95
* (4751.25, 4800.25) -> 0.01 mag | 92.3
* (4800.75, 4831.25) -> -0.01 mag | 93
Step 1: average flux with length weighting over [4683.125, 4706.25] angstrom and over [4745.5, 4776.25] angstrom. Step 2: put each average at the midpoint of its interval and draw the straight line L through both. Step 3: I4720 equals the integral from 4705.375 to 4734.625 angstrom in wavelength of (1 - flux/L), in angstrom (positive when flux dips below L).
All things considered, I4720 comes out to 0.3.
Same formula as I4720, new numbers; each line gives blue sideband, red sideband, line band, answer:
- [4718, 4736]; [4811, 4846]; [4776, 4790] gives 0.07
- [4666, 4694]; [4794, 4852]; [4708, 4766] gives -0.41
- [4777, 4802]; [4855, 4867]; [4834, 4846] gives 2.02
